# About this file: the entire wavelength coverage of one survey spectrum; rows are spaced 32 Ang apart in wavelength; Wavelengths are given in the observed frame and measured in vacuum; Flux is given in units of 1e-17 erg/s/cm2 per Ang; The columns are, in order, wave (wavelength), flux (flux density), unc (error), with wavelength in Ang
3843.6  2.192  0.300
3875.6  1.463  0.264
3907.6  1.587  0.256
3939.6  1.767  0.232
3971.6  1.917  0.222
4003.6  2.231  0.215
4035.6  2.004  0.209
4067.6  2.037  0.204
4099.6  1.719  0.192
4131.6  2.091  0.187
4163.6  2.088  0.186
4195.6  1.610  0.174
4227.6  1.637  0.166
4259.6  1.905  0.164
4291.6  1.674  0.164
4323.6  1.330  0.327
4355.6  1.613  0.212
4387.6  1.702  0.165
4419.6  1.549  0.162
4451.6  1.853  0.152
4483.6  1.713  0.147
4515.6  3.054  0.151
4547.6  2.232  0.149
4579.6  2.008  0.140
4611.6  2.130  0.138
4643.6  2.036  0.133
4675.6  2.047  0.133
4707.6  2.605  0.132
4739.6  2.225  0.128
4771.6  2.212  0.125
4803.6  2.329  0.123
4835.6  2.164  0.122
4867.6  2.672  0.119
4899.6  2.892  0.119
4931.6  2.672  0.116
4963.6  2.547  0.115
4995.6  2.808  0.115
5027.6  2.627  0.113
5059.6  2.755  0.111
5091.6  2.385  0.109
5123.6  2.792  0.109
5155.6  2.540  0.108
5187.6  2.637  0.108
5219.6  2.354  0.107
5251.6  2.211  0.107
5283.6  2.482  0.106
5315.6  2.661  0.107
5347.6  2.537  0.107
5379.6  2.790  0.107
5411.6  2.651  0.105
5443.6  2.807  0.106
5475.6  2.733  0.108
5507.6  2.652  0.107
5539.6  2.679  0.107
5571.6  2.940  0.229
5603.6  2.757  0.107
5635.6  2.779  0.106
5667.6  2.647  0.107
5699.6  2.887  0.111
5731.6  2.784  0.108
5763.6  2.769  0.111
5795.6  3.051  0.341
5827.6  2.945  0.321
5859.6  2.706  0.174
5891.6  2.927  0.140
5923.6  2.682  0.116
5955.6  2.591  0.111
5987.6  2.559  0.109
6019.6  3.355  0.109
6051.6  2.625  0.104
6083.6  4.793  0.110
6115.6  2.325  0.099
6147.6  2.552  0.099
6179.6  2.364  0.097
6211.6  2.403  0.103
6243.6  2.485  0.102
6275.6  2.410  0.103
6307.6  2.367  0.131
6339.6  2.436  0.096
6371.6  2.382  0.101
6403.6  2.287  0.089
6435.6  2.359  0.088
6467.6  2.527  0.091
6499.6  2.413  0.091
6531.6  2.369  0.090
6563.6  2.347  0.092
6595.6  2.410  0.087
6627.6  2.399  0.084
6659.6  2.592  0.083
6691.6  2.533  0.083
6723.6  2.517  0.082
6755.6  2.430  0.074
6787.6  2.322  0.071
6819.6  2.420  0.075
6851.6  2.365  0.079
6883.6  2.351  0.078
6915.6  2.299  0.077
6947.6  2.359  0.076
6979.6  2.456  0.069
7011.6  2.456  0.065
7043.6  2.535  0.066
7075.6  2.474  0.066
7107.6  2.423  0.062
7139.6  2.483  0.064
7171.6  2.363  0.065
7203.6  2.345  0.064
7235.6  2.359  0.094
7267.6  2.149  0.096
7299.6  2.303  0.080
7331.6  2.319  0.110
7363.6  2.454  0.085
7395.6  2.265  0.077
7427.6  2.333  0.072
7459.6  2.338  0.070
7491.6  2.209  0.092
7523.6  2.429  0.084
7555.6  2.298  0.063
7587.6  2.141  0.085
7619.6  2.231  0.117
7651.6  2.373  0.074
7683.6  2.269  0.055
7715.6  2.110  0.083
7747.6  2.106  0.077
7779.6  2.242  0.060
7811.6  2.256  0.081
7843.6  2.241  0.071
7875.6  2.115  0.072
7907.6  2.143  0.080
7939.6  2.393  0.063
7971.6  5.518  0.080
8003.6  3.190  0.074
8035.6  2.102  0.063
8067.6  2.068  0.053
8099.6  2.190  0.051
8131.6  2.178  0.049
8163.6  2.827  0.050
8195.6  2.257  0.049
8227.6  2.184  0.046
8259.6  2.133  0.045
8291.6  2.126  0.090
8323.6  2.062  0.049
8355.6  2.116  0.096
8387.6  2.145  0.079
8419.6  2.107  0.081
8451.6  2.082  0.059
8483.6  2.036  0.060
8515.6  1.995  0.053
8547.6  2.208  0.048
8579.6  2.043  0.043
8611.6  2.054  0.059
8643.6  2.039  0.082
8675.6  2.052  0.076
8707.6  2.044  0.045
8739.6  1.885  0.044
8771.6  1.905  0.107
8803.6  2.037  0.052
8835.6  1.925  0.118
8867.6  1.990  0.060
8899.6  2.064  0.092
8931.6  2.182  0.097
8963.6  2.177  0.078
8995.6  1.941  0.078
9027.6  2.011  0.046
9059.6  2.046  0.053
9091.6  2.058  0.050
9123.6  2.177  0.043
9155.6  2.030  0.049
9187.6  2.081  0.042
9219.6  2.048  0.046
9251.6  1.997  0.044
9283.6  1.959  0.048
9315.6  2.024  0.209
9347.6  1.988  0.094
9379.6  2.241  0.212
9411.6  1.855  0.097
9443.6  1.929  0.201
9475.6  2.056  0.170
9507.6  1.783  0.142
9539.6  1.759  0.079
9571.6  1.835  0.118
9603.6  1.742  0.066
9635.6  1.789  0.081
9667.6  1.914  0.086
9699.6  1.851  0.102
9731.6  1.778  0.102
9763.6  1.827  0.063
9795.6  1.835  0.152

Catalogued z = 0.21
